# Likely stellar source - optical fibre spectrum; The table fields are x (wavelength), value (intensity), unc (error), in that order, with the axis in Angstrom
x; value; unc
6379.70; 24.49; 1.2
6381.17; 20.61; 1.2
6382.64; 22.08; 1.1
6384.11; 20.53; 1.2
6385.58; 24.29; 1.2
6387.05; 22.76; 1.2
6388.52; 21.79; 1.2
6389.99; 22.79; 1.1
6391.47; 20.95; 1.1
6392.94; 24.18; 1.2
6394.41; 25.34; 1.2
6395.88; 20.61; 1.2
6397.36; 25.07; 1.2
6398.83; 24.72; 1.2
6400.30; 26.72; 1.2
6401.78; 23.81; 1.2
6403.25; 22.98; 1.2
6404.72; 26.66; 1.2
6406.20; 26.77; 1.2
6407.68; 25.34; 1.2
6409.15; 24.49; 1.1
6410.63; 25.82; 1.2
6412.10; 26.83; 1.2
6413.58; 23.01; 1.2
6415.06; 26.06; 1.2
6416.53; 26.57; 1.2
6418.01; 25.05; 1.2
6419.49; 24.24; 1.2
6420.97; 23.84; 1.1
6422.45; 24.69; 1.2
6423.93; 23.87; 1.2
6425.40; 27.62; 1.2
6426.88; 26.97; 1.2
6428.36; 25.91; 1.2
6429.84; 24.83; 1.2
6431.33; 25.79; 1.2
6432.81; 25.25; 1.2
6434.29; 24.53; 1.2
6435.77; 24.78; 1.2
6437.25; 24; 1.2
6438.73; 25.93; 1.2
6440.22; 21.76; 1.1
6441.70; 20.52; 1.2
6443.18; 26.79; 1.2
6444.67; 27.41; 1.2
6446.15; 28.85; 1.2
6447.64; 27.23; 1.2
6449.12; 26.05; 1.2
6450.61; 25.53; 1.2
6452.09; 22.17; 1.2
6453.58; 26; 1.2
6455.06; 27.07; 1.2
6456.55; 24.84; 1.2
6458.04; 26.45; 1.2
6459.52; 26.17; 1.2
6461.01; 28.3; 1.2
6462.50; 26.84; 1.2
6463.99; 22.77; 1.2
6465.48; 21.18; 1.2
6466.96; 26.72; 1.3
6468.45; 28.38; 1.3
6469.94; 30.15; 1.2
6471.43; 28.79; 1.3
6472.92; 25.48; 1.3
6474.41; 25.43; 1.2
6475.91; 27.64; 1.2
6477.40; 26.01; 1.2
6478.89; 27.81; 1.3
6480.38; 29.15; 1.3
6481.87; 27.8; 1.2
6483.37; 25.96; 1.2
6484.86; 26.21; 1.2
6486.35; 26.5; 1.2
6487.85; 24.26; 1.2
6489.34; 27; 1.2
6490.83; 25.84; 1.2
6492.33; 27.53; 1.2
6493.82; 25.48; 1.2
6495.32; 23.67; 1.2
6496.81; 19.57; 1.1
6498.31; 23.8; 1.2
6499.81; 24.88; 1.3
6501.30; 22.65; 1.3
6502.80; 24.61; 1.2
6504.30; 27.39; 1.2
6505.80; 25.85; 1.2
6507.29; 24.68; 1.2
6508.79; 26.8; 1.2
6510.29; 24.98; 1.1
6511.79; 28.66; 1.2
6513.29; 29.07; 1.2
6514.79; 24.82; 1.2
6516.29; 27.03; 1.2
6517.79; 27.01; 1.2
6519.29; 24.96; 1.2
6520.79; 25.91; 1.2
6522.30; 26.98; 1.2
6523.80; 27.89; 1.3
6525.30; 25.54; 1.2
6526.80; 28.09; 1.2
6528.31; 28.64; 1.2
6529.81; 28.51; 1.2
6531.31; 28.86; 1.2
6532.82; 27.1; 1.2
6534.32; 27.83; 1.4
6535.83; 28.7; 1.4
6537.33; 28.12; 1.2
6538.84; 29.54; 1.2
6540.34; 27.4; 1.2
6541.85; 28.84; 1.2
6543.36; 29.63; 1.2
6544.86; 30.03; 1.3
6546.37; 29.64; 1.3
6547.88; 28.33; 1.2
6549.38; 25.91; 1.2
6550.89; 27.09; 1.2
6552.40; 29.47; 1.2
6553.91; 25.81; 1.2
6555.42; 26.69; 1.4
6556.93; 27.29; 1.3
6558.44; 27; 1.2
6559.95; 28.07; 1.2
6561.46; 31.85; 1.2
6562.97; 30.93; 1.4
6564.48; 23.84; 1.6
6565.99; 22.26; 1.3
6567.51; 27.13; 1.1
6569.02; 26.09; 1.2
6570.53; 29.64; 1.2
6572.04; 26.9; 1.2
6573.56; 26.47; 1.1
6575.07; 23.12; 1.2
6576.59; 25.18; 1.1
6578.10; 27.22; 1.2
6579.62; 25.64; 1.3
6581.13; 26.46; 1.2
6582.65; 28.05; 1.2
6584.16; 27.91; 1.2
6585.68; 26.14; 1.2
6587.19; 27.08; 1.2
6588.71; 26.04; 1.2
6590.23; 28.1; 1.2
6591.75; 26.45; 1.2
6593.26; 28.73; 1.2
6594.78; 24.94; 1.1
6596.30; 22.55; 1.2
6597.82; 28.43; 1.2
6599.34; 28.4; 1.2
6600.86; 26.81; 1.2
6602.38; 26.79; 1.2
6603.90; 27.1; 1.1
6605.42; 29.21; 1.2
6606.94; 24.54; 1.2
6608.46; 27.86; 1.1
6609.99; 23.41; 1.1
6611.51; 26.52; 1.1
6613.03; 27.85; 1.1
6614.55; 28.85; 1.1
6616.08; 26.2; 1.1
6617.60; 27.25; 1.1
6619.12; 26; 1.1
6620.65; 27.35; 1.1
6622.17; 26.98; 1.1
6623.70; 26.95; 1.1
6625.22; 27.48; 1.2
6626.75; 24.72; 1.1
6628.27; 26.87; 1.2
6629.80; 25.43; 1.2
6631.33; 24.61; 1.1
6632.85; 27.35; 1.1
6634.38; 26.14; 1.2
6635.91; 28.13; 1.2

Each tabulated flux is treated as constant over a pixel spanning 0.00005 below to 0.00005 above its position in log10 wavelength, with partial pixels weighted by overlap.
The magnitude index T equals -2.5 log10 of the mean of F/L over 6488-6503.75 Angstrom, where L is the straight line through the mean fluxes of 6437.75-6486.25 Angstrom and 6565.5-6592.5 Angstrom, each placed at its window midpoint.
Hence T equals 0.07 mag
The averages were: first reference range 26.2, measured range 24.5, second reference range 26.5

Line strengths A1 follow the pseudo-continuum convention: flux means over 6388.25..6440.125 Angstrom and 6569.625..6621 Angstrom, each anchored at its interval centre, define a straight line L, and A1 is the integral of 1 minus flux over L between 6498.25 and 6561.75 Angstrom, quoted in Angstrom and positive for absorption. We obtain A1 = -3.0 Angstrom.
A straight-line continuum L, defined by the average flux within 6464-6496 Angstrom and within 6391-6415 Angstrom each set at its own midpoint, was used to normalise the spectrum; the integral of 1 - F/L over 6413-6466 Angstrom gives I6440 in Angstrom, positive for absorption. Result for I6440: 0.5 Angstrom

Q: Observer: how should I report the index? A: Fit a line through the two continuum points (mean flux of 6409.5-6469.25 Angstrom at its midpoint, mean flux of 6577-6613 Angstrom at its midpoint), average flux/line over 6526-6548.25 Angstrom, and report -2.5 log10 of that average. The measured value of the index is -0.09 mag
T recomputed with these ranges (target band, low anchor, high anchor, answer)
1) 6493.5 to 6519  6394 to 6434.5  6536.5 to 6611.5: 0.04 mag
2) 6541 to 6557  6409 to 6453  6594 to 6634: -0.08 mag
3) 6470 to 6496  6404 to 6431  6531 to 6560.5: 0.01 mag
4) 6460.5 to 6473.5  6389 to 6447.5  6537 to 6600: -0.03 mag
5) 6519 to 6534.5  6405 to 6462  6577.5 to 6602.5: -0.04 mag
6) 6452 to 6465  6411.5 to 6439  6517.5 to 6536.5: 0.01 mag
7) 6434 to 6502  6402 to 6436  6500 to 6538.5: 0.01 mag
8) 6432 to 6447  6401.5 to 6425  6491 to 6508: 0.00 mag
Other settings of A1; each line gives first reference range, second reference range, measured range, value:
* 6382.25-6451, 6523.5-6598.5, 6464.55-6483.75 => -0.87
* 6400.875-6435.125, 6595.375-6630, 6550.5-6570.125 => -0.70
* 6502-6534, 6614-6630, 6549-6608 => -0.18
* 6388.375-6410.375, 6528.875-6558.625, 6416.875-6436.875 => -0.17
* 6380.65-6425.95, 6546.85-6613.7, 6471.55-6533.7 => -1.41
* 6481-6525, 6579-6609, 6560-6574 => -0.39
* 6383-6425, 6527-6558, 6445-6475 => -0.45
